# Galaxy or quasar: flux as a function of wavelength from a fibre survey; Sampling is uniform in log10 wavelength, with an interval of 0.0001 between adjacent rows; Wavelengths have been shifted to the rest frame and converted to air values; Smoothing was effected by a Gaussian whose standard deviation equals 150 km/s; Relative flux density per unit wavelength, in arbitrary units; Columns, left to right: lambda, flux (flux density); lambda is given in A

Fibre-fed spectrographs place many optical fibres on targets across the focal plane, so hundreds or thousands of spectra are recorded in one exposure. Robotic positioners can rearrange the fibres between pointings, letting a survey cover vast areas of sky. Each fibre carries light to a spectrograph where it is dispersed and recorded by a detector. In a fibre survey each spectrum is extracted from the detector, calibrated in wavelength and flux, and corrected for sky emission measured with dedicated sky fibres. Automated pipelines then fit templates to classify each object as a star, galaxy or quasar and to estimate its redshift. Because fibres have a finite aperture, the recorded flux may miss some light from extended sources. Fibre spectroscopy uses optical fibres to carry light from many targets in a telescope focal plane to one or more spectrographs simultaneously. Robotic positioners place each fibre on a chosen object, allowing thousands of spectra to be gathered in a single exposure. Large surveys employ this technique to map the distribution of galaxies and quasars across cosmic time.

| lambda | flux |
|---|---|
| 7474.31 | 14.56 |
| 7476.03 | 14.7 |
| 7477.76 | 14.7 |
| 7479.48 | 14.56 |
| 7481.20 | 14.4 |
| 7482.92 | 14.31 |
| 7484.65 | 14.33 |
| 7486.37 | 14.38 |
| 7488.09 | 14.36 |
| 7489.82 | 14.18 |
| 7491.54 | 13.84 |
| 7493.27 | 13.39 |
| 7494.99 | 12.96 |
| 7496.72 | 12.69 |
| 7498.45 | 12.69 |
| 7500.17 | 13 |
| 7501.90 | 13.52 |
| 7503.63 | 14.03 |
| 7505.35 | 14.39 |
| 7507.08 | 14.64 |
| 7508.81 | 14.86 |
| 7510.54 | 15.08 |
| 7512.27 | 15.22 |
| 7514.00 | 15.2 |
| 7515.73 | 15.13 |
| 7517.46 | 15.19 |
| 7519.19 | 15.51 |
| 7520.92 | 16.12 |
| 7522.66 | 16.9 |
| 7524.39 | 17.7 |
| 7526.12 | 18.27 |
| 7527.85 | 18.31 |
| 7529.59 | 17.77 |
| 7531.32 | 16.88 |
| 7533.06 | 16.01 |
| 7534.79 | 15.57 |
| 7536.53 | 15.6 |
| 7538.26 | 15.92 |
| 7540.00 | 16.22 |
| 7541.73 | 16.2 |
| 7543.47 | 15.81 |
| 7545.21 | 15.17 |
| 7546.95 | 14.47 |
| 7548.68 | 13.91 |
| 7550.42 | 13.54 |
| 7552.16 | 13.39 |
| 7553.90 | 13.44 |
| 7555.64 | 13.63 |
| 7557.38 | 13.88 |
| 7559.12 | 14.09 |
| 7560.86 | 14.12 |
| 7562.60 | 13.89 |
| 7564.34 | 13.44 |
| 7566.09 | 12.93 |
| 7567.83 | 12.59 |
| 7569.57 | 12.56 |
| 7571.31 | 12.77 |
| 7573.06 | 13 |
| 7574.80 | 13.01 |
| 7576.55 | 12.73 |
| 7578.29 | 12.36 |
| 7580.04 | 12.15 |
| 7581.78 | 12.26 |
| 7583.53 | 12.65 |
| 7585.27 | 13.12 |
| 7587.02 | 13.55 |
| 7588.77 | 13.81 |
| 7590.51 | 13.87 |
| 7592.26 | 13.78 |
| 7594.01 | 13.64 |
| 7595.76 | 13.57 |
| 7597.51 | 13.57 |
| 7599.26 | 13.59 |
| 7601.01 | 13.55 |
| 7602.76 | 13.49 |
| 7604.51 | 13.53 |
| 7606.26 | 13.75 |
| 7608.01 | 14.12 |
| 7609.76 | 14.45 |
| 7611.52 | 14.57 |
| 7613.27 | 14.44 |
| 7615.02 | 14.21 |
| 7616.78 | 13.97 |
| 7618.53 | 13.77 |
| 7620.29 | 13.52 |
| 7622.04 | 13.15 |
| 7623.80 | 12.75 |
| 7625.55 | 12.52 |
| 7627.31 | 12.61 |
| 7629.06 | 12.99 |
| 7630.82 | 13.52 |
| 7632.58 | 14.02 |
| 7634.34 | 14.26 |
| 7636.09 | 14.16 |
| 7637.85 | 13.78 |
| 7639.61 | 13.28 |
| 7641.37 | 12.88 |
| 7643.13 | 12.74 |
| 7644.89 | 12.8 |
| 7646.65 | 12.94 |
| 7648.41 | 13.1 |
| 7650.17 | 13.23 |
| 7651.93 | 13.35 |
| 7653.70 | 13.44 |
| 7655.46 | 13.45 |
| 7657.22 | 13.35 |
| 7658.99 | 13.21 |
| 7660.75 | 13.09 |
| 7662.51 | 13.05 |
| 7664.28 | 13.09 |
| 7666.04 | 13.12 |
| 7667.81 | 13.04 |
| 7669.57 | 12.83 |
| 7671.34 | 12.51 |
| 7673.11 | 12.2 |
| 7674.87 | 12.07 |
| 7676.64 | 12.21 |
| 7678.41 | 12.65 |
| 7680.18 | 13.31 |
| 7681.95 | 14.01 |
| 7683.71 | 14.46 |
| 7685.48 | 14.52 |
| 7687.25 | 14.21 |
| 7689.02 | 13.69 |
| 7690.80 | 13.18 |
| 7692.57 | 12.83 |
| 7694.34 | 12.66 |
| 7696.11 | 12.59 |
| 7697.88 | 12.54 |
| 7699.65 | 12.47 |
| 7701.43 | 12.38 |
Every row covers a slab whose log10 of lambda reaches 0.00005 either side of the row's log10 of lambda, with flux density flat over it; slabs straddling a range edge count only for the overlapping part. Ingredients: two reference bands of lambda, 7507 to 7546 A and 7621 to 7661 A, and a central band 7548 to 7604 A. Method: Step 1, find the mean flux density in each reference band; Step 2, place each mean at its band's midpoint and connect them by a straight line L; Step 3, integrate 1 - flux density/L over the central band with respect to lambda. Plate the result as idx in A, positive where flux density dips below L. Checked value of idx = 5.81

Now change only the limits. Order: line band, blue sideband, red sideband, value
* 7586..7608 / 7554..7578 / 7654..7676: -0.8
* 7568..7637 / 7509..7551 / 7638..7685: 4.4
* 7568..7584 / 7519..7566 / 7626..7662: 2.3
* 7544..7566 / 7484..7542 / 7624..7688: 1.0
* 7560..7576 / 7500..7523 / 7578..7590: 0.3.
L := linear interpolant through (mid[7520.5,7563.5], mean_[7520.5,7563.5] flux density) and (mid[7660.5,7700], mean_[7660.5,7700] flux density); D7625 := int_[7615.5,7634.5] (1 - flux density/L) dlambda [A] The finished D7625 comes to 0.9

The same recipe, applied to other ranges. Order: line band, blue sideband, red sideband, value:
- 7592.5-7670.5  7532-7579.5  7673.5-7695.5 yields 1.0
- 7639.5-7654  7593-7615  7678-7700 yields 0.6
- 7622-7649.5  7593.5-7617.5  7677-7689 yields 1.2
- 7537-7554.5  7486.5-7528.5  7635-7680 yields -0.5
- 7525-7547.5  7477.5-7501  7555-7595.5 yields -4.8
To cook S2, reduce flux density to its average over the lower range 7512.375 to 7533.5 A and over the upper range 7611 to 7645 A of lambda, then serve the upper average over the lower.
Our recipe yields 0.82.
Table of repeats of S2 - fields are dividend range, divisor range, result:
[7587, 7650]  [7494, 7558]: 0.90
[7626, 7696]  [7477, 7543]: 0.87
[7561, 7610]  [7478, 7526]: 0.91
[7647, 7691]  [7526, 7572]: 0.89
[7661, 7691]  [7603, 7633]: 0.97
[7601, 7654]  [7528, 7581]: 0.95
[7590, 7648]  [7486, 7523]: 0.94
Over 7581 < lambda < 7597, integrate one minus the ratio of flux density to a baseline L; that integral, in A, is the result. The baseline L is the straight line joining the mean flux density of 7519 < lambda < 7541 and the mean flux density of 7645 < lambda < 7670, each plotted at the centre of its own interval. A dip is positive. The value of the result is 1.8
